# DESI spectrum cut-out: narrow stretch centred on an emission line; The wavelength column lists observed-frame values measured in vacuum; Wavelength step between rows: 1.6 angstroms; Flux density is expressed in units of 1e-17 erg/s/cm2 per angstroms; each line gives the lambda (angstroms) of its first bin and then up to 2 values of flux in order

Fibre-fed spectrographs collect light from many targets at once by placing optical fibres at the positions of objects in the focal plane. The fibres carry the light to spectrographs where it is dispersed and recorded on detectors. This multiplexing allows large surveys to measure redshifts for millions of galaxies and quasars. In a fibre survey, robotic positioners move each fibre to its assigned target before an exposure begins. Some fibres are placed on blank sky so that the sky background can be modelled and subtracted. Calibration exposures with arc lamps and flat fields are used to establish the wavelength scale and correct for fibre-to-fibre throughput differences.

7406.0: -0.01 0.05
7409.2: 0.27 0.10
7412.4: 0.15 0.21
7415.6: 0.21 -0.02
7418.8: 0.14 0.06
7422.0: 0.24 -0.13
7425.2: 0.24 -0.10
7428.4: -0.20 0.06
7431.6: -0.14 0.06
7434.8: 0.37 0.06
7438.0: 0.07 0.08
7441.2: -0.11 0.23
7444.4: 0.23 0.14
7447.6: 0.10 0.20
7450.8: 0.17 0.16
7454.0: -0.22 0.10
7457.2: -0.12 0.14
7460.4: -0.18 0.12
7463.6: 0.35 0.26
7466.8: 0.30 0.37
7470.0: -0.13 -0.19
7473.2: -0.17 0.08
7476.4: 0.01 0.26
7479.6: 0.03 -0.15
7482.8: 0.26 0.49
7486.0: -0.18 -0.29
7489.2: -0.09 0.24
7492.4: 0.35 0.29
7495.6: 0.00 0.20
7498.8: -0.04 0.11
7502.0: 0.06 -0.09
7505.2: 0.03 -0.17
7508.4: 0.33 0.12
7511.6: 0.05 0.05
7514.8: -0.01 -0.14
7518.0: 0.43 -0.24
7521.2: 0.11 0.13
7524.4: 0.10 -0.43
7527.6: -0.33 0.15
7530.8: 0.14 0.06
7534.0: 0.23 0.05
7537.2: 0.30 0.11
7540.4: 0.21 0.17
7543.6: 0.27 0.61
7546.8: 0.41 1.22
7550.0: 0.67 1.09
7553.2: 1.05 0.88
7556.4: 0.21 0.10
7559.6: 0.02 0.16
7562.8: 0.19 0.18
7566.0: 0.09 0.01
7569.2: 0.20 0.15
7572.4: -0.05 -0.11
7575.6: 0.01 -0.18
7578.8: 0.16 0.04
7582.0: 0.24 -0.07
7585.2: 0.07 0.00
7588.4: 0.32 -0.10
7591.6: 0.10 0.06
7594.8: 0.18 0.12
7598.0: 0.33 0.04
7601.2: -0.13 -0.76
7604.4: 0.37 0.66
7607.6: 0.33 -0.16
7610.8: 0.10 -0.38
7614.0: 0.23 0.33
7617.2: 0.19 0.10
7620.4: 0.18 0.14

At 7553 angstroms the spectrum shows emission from [O II] 3727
